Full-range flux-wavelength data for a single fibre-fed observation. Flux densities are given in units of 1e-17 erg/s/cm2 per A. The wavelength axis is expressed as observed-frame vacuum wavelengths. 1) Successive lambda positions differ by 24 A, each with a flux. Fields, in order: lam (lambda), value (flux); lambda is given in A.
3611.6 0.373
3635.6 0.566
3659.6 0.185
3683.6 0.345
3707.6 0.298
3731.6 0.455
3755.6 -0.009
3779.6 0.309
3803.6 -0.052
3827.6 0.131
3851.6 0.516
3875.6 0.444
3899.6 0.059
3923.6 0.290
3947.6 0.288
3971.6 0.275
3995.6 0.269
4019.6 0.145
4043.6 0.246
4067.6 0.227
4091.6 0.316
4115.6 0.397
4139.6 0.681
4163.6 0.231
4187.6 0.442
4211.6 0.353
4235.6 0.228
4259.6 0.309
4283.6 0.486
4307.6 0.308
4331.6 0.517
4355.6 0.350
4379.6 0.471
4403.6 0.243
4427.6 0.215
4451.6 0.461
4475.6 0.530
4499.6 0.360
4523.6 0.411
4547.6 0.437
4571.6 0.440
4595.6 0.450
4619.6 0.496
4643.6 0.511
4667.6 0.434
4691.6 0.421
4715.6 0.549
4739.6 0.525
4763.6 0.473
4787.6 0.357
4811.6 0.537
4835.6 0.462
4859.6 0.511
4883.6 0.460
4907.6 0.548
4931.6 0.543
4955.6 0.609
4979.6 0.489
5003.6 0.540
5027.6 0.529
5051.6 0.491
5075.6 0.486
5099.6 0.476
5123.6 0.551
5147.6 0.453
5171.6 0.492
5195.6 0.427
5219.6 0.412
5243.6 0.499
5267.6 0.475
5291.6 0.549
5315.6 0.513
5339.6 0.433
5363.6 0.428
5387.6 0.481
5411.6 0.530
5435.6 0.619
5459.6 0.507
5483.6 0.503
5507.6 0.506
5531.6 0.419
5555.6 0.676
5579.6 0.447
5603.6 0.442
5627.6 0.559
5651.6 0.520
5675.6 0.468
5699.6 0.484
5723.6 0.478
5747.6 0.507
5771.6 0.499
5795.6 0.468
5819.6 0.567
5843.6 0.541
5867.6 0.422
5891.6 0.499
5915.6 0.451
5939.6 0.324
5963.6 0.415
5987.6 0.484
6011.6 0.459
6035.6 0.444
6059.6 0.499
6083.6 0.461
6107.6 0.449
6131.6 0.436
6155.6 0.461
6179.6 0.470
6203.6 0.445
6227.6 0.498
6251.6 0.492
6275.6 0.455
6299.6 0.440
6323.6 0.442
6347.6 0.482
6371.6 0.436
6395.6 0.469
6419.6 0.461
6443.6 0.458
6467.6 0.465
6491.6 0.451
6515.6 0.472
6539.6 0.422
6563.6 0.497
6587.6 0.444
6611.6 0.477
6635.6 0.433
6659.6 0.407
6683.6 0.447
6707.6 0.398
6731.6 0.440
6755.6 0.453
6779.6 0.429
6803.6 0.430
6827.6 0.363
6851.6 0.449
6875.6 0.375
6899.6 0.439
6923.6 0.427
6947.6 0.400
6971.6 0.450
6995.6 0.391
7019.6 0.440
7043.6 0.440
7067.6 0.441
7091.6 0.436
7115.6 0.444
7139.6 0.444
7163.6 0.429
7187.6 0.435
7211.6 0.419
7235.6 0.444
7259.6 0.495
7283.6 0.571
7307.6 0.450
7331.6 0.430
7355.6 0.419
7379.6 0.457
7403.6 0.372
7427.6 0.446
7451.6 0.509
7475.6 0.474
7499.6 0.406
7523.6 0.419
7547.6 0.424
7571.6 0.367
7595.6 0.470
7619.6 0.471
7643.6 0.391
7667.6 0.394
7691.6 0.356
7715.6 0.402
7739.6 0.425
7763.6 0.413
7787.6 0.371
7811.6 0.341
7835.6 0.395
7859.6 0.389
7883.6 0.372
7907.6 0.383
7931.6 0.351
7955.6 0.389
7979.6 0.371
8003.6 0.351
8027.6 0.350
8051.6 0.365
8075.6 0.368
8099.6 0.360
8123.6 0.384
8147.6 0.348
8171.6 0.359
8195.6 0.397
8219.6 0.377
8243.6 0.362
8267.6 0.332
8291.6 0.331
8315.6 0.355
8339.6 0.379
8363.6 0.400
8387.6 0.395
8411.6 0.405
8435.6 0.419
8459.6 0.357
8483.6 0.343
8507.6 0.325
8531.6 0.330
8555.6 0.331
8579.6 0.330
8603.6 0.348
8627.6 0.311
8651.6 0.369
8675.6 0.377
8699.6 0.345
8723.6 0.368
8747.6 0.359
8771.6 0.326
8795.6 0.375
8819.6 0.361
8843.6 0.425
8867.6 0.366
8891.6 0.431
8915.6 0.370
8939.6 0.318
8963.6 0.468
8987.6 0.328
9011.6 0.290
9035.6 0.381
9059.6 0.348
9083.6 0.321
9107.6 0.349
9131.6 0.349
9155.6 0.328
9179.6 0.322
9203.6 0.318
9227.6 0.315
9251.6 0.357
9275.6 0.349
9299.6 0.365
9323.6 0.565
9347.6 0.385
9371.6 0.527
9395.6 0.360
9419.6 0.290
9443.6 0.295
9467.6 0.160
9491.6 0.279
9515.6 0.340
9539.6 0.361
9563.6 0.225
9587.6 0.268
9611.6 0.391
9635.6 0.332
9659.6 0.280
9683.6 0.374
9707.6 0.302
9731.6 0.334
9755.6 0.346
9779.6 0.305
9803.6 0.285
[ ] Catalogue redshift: 0.108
